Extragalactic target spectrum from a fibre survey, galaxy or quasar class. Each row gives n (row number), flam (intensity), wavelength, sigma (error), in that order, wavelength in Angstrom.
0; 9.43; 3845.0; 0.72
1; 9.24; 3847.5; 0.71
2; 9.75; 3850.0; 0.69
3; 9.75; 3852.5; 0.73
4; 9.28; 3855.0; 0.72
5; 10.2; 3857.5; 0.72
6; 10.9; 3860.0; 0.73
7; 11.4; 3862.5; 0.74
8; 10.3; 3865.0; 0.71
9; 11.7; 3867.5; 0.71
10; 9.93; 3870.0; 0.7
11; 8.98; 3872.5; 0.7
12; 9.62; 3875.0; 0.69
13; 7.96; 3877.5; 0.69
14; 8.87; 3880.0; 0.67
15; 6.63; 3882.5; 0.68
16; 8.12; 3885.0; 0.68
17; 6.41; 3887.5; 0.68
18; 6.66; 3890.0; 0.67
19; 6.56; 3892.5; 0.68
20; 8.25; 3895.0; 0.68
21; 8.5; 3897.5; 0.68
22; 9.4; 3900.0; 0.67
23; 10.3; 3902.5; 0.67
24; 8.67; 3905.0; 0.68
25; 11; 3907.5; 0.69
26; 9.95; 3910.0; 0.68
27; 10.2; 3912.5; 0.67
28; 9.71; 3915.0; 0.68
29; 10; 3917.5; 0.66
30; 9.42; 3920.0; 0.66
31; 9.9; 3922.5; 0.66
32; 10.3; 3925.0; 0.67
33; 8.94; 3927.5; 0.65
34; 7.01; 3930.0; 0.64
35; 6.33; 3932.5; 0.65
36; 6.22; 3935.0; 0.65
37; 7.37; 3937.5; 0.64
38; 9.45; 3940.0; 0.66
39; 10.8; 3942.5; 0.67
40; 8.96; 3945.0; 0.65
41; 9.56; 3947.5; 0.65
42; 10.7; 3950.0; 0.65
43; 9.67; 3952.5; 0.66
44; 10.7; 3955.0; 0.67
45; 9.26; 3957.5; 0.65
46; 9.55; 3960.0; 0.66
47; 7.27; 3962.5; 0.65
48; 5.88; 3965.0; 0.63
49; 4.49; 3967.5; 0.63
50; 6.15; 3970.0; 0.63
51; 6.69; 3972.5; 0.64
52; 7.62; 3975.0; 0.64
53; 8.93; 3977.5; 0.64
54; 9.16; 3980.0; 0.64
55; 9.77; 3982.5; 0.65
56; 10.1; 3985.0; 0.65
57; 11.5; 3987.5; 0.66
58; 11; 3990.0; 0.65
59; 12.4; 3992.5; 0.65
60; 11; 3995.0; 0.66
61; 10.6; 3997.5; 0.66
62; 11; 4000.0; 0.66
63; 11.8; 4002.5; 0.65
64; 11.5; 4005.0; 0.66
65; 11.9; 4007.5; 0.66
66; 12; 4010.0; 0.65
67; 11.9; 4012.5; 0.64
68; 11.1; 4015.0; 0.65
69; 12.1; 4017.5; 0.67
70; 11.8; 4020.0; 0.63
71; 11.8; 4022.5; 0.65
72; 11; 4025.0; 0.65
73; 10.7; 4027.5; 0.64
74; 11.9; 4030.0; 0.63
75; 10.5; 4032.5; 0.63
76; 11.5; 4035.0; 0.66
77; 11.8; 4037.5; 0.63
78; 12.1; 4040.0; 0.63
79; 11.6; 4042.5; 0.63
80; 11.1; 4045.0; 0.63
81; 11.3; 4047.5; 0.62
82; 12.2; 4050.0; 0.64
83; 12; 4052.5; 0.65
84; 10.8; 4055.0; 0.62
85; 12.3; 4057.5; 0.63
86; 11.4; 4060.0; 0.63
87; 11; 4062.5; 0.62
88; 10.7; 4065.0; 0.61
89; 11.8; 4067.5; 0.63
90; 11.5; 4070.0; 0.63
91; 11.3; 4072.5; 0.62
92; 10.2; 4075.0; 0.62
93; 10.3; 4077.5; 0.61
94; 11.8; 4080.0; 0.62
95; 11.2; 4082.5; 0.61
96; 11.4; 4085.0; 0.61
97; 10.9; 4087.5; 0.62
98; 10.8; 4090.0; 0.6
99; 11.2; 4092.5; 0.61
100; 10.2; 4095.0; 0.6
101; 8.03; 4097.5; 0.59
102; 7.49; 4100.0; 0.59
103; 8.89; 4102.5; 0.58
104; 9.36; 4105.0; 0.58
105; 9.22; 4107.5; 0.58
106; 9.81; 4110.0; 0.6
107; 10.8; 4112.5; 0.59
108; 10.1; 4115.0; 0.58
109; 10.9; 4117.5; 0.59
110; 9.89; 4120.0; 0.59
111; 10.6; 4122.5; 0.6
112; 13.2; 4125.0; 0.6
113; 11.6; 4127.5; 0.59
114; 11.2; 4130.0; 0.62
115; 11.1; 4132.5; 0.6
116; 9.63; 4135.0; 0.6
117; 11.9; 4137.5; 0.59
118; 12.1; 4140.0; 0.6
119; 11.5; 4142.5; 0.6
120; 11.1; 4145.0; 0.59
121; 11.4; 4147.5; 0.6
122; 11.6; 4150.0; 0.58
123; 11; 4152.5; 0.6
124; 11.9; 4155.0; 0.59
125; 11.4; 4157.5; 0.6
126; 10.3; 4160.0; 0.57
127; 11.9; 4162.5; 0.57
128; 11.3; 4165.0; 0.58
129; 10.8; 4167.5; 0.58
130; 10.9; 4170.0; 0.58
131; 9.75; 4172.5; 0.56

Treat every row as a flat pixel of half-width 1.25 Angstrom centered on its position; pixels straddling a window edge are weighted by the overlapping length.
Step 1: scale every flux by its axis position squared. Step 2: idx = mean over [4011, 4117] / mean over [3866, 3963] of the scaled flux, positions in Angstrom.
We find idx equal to 1.31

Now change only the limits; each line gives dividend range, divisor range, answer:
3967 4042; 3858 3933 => 1.23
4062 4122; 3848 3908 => 1.27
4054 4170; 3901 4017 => 1.23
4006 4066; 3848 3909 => 1.37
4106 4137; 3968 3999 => 1.21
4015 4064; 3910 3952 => 1.34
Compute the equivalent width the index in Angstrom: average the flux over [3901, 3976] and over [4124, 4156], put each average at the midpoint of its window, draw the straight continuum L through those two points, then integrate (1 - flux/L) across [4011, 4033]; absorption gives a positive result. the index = -3.6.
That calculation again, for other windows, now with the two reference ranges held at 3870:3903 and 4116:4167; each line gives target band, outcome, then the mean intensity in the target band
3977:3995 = -2.14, 10.5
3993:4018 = -4.86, 11.5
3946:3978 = 3.19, 8.18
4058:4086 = -2.01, 11.2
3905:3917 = -2.20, 10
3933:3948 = 0.48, 8.57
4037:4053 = -2.55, 11.7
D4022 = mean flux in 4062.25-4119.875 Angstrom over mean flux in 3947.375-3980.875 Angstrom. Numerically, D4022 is 1.26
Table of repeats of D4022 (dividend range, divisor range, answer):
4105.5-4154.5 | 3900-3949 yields 1.20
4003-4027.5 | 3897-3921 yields 1.19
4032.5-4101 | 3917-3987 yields 1.28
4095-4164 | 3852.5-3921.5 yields 1.15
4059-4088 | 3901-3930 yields 1.14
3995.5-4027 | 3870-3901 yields 1.43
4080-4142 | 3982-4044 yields 0.92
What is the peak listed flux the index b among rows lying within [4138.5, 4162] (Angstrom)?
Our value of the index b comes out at 12.1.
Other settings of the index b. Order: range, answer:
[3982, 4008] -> 12.4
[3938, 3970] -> 10.8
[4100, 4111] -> 9.81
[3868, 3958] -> 11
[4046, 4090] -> 12.3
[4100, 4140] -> 13.2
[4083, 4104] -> 11.4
